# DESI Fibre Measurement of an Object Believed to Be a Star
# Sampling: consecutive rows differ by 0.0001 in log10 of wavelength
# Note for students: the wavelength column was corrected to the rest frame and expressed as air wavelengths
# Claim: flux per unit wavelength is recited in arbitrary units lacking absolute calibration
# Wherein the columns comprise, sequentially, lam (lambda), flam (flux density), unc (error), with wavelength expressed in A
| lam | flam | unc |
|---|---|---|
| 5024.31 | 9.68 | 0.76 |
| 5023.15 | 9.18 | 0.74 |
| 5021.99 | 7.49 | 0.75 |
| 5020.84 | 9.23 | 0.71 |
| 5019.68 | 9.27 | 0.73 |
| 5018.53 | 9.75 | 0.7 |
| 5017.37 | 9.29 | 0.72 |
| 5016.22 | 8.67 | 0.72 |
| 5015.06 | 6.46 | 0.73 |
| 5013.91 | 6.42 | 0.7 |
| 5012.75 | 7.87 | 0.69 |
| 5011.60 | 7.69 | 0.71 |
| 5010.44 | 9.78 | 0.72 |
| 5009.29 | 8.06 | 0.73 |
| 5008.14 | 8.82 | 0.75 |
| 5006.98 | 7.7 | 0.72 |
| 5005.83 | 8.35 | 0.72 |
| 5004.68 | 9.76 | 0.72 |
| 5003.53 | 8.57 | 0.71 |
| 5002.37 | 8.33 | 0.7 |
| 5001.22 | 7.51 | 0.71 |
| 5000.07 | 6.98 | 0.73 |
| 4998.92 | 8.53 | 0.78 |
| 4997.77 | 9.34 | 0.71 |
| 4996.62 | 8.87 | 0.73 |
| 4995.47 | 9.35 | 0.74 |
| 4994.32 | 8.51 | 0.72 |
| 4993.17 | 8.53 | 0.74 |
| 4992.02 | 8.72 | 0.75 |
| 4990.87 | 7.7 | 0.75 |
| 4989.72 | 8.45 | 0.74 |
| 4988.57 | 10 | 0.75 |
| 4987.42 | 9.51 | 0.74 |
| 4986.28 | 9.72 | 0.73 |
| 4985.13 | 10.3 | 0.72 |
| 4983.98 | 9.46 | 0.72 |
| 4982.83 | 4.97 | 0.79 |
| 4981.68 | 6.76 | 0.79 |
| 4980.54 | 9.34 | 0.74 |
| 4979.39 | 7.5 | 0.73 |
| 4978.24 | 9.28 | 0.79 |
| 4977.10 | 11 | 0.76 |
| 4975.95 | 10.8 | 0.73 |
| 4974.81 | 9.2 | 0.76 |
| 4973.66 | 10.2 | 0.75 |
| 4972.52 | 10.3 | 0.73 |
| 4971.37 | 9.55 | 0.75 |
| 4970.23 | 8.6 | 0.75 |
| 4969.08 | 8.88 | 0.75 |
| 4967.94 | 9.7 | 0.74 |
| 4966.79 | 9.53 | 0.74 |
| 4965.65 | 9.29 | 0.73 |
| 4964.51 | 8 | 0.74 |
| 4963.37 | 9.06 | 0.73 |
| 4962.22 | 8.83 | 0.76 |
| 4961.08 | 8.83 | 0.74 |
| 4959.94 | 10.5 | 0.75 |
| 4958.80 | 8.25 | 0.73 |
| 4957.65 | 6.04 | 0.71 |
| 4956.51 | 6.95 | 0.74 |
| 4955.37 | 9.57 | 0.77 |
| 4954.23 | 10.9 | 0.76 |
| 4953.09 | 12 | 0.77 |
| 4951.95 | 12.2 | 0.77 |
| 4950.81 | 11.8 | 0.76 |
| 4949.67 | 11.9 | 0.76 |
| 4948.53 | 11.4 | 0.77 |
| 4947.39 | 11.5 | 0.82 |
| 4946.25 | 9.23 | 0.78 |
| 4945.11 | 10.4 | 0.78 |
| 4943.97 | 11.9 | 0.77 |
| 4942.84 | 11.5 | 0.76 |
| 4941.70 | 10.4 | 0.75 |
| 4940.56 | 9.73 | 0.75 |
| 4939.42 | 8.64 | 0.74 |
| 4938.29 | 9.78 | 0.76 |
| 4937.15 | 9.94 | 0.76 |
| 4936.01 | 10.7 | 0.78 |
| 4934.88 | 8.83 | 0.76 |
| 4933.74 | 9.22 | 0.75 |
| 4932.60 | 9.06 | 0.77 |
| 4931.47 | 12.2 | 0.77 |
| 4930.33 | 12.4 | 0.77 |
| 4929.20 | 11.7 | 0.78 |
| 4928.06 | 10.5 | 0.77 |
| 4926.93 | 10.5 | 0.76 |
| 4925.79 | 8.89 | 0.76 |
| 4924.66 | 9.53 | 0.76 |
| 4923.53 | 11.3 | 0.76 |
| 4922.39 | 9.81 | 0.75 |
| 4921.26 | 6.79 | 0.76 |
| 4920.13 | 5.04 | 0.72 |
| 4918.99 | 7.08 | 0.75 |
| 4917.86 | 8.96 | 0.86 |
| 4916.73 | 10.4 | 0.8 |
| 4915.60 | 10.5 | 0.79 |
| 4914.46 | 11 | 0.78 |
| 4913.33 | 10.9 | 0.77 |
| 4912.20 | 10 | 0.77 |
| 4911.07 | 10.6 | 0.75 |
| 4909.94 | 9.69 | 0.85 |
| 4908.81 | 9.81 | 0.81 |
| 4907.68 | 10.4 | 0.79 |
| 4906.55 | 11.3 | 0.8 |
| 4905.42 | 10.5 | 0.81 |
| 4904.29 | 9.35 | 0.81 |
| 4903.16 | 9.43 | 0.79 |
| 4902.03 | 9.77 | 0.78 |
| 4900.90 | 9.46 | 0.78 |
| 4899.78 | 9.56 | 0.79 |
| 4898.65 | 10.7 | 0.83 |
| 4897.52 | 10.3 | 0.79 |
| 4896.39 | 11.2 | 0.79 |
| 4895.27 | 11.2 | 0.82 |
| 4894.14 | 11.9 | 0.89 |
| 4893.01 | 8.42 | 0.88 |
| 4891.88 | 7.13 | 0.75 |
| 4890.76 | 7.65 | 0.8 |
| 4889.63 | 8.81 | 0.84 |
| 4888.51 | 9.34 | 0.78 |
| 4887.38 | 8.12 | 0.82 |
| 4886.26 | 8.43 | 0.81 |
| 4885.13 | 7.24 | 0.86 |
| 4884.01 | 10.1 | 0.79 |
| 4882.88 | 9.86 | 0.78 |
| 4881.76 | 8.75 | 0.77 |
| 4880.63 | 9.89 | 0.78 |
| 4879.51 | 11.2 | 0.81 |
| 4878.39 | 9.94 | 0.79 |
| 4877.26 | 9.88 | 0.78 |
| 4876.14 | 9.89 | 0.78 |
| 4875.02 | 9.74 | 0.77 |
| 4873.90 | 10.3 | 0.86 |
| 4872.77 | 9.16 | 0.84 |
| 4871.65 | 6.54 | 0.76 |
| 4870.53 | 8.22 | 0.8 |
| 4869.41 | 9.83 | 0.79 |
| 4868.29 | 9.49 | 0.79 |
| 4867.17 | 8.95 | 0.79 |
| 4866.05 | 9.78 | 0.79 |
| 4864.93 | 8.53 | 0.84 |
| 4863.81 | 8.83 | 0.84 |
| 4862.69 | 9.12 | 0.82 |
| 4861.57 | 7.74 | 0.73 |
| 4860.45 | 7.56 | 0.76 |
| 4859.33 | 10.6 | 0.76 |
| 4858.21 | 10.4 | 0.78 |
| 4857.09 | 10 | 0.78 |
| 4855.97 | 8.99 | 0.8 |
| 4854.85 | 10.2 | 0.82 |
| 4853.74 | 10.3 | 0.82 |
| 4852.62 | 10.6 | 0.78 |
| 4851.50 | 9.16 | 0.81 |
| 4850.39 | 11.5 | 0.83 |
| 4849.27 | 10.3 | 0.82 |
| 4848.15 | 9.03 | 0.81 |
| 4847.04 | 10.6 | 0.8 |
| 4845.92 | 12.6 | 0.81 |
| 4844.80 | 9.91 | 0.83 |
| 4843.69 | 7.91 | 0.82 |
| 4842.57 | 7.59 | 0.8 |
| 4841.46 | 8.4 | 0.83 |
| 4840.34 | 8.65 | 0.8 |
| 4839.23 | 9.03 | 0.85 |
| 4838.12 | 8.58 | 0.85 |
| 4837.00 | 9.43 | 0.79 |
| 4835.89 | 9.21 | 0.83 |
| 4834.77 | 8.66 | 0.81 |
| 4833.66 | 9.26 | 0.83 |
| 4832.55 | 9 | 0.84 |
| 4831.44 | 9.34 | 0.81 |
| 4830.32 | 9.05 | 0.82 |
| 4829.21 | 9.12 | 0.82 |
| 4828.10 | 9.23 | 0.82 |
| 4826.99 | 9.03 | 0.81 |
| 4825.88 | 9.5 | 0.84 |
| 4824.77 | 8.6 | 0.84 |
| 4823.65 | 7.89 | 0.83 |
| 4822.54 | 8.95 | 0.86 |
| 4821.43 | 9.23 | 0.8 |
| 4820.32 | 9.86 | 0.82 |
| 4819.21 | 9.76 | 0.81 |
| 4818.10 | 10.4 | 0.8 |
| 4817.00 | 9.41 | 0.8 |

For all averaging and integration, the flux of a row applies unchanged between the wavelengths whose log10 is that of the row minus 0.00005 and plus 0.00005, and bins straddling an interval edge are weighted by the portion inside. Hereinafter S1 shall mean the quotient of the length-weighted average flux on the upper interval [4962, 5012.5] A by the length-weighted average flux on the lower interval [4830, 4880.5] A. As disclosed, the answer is 0.94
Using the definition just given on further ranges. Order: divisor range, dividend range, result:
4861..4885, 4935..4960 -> 1.10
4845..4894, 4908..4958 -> 1.07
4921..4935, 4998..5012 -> 0.82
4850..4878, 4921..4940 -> 1.07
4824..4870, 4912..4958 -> 1.07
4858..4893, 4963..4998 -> 1.00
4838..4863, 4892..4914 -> 1.07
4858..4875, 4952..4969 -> 1.02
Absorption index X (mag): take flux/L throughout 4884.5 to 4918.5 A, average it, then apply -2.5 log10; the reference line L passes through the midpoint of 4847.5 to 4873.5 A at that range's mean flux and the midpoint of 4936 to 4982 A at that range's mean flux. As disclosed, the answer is -0.02 mag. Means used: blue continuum 9.35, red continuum 9.76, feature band 9.73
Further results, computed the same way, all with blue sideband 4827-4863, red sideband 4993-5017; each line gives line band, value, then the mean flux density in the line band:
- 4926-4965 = -0.163 mag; 10.1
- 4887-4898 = -0.041 mag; 9.42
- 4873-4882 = -0.088 mag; 9.96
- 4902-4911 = -0.125 mag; 10.1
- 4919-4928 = 0.004 mag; 8.82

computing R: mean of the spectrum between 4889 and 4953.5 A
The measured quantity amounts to 10.1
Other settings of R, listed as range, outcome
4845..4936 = 9.66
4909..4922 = 9.21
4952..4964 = 9.22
